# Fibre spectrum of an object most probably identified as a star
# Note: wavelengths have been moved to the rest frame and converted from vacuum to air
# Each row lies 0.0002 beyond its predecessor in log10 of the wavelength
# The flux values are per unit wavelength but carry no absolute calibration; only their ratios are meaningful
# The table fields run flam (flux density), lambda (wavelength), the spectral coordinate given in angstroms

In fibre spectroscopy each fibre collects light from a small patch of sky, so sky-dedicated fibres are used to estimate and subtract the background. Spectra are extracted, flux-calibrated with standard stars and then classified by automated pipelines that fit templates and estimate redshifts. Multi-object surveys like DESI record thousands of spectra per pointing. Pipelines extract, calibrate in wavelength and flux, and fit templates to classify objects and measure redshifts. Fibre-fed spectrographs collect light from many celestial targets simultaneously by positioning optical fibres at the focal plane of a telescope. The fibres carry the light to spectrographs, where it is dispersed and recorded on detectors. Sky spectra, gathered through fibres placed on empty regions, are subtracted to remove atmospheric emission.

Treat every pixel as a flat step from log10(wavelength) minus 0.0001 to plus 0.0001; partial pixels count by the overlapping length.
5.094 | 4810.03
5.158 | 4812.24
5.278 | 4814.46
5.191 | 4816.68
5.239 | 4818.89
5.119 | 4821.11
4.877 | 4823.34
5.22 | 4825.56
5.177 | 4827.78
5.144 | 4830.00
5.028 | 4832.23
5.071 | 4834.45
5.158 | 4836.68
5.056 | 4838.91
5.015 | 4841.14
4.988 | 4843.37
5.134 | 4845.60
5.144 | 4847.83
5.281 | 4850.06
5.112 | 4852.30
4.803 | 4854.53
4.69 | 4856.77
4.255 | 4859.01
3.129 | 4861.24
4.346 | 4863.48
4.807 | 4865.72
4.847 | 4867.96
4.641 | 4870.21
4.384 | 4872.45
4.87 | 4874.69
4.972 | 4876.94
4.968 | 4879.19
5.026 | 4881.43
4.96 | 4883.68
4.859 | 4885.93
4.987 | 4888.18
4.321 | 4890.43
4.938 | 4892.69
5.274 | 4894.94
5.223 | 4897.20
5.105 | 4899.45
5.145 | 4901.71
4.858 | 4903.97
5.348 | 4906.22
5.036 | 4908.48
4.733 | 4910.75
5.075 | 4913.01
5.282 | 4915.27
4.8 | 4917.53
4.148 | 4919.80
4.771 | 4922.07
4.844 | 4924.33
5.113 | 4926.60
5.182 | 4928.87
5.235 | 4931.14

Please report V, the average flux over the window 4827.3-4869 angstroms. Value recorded 4.85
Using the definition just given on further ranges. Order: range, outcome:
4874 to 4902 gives 4.97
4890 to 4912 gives 5.02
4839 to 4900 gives 4.82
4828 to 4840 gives 5.1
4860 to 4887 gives 4.65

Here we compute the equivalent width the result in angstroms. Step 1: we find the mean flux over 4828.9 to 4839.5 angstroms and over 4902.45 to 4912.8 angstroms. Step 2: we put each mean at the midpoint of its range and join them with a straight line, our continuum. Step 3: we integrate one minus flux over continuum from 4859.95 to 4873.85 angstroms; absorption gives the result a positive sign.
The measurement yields 1.9 angstroms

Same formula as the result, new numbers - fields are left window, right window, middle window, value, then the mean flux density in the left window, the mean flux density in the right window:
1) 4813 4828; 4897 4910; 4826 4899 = 3.7 angstroms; 5.16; 5.1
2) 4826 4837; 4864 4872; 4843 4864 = 0.8 angstroms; 5.12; 4.7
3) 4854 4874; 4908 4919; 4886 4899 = -0.6 angstroms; 4.43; 4.95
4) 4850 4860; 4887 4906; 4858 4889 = 1.5 angstroms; 4.78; 5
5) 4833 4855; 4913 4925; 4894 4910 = -0.9 angstroms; 5.08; 4.8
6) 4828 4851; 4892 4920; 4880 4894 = 0.5 angstroms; 5.1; 5.03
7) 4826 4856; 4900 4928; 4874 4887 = 0.2 angstroms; 5.08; 4.94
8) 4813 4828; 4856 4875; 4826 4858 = -1.7 angstroms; 5.16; 4.42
